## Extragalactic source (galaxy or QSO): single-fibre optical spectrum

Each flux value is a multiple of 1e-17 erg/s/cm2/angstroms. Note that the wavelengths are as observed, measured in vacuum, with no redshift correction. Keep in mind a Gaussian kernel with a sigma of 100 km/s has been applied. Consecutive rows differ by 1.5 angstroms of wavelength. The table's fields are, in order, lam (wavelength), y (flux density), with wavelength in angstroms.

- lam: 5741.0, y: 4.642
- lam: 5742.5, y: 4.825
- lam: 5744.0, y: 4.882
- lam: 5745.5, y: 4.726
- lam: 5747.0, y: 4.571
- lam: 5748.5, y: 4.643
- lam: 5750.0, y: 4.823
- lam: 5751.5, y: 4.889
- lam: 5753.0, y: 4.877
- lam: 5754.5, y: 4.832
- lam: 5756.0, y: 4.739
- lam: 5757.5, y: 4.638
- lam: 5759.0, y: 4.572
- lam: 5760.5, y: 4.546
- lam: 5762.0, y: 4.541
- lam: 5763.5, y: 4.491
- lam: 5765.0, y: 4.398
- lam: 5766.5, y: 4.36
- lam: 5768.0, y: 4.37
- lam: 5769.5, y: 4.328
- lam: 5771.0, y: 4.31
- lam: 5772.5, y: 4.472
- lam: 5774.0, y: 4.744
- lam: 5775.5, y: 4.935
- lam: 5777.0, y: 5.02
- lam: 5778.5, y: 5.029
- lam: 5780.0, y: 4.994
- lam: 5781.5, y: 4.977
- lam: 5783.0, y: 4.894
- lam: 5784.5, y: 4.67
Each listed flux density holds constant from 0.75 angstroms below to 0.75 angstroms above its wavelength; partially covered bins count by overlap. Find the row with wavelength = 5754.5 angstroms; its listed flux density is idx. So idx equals 4.832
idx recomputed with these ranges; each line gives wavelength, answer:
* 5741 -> 4.642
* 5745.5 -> 4.726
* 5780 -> 4.994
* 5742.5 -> 4.825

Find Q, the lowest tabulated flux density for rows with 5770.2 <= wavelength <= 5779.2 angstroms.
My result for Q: 4.31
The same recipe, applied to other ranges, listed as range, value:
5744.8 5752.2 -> 4.571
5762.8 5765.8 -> 4.398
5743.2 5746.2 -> 4.726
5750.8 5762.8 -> 4.541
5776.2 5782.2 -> 4.977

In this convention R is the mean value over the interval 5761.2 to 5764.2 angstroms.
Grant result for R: 4.52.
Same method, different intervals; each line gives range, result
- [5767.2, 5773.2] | 4.37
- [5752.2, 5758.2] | 4.77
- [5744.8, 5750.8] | 4.69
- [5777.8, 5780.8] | 5.01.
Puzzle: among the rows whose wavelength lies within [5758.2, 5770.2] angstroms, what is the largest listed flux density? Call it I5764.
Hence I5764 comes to 4.572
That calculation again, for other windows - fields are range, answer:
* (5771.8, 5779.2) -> 5.029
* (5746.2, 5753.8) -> 4.889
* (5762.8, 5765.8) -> 4.491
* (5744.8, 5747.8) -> 4.726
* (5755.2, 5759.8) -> 4.739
